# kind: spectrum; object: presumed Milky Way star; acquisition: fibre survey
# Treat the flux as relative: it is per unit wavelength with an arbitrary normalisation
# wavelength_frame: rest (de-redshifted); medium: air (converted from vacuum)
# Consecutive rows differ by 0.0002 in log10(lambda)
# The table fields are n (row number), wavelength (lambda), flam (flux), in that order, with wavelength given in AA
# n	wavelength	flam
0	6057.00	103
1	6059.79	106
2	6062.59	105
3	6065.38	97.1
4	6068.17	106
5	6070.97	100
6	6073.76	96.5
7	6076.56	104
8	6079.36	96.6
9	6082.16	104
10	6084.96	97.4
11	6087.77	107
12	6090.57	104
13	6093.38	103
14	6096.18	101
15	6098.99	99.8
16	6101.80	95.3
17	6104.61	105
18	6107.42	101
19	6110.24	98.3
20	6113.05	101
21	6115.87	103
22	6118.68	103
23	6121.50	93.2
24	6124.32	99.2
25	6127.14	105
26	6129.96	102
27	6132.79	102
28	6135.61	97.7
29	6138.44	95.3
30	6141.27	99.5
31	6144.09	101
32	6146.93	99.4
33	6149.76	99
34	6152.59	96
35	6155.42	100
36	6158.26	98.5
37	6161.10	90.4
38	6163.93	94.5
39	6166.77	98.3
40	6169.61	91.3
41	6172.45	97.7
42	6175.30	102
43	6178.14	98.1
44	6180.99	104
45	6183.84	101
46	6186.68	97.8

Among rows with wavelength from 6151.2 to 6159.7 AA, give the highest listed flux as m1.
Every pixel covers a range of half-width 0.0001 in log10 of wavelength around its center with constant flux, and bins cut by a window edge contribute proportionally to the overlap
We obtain 100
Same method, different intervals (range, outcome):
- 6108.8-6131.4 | 105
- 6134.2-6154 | 101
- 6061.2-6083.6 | 106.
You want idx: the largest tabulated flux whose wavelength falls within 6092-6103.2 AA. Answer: 103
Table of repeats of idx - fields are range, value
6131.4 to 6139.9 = 102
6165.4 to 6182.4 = 104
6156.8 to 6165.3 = 98.5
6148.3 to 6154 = 99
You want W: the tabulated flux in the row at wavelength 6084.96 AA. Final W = 97.4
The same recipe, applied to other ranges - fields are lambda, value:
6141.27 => 99.5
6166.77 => 98.3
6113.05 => 101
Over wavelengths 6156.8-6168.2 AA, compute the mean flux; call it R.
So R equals 95.4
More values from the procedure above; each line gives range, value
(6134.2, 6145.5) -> 98.4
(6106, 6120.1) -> 101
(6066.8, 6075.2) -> 101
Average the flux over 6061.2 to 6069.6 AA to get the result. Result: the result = 103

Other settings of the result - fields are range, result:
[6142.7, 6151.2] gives 99.7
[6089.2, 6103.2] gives 101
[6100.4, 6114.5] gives 100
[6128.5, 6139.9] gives 99.2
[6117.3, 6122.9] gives 98.1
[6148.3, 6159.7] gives 98.4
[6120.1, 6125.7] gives 96.2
